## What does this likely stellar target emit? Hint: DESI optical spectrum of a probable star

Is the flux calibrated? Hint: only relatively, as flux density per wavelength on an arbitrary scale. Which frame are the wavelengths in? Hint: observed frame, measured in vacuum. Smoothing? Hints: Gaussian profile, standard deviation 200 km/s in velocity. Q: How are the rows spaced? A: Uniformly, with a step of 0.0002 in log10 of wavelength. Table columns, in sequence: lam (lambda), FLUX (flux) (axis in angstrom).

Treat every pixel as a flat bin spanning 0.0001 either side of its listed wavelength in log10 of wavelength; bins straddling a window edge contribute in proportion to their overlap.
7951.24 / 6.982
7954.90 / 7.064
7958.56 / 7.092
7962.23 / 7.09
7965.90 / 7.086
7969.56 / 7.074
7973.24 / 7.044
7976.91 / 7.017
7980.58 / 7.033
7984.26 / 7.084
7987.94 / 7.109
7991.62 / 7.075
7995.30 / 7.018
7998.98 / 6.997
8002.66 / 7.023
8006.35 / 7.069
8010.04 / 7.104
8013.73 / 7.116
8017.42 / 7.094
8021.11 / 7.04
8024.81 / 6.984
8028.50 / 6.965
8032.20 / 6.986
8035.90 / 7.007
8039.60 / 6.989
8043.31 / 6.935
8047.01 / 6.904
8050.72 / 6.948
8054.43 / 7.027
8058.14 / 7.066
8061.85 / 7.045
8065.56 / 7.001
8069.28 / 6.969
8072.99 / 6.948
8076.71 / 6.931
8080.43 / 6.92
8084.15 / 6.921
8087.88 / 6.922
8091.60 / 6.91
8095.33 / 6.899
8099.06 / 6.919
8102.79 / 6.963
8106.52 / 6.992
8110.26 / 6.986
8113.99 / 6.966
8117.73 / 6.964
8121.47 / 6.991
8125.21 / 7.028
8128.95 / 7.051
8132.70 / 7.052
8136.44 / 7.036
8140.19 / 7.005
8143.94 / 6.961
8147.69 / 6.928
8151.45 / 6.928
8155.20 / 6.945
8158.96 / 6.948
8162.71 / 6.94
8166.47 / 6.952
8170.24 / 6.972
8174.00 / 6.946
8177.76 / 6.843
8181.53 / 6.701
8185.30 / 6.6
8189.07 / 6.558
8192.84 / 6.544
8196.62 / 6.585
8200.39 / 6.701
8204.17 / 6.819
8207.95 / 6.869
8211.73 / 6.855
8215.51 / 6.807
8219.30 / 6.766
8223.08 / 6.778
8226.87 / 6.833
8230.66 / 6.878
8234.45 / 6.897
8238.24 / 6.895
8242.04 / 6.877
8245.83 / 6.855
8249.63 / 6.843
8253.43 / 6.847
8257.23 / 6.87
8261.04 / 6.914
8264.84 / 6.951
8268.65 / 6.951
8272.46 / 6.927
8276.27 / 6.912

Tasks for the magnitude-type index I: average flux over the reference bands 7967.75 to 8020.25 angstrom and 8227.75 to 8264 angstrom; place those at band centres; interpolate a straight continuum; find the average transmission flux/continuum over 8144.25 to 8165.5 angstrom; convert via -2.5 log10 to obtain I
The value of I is 0.000 mag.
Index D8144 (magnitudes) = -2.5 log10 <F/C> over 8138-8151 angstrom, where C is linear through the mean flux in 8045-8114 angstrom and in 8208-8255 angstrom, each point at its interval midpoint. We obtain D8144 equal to -0.01 mag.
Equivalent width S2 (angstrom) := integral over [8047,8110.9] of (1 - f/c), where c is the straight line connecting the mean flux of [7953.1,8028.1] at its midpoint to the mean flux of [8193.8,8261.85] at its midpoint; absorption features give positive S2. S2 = 0.1 angstrom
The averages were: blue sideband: 7.06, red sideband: 6.82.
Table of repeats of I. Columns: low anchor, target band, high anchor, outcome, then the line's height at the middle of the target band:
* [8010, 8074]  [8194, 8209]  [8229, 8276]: 0.031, 6.92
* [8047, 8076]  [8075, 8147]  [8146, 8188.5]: -0.005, 6.94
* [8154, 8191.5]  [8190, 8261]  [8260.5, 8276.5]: 0.013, 6.89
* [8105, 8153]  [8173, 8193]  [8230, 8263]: 0.038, 6.94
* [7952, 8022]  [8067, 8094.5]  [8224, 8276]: 0.011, 7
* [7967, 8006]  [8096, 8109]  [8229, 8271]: 0.004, 6.98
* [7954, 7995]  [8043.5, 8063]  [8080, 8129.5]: 0.002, 7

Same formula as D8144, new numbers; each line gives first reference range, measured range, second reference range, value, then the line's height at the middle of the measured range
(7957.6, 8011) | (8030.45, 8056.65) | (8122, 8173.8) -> 0.01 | 7.03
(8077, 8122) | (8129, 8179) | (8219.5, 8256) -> -0.01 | 6.91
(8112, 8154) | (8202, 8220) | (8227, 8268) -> 0.01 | 6.92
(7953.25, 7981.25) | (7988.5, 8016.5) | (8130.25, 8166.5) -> 0.00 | 7.05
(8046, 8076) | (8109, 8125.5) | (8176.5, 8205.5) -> -0.02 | 6.85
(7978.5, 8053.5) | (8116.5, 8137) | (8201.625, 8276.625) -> -0.01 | 6.94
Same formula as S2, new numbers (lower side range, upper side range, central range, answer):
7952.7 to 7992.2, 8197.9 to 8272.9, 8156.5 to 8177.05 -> -0.1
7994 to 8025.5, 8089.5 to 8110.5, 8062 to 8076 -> 0.0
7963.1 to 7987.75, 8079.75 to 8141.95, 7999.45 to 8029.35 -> -0.1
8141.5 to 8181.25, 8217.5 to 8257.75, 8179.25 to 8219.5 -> 1.1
